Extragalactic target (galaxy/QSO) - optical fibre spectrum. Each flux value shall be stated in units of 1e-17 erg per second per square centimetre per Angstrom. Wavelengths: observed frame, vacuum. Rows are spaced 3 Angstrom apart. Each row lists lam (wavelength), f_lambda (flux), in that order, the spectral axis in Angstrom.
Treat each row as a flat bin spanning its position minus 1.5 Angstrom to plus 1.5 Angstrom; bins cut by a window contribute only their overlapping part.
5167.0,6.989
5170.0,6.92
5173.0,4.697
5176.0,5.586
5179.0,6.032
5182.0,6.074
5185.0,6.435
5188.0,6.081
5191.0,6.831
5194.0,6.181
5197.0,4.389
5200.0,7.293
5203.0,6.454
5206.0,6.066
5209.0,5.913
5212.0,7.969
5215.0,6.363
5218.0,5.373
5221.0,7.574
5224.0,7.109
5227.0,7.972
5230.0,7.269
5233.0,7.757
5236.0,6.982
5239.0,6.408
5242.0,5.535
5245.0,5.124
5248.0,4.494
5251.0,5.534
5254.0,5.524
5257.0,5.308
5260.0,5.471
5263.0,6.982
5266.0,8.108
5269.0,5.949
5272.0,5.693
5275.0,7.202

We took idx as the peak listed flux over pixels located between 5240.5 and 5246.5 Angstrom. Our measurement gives 5.535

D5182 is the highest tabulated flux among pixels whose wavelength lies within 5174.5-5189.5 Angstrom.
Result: 6.435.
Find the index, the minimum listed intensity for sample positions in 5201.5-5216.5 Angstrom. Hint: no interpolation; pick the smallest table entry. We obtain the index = 5.913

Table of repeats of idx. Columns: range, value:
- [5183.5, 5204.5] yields 7.293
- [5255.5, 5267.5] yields 8.108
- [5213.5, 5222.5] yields 7.574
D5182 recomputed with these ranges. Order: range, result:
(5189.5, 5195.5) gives 6.831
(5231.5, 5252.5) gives 7.757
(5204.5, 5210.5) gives 6.066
